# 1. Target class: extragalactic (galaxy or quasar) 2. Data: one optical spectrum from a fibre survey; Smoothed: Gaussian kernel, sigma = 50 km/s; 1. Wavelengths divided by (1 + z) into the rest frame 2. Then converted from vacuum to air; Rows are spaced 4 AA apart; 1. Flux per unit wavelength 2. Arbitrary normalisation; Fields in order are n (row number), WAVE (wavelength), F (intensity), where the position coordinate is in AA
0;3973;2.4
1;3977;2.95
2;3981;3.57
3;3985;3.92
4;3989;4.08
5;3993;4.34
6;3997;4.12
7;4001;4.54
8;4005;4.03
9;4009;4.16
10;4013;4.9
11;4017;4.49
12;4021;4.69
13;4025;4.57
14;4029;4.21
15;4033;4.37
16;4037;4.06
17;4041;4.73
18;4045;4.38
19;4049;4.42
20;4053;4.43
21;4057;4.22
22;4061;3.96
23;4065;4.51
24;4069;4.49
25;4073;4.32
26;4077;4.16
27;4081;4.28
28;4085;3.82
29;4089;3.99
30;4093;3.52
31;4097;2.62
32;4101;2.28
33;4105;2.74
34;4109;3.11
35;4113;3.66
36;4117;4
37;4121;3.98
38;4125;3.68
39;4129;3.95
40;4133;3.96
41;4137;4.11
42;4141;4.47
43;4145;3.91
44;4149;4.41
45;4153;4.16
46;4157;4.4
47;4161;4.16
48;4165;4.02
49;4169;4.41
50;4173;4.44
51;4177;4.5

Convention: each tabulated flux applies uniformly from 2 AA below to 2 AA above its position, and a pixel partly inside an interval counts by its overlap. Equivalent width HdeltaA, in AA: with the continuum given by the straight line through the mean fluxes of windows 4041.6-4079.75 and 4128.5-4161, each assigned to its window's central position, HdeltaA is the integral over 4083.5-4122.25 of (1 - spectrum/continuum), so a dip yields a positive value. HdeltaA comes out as 8.2 AA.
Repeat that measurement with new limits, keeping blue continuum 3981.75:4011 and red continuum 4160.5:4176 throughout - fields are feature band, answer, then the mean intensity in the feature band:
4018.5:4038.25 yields -1.07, 4.39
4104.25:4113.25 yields 2.34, 3.13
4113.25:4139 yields 1.95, 3.93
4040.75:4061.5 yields -0.82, 4.35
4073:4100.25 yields 3.28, 3.71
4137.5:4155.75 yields 0.13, 4.23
